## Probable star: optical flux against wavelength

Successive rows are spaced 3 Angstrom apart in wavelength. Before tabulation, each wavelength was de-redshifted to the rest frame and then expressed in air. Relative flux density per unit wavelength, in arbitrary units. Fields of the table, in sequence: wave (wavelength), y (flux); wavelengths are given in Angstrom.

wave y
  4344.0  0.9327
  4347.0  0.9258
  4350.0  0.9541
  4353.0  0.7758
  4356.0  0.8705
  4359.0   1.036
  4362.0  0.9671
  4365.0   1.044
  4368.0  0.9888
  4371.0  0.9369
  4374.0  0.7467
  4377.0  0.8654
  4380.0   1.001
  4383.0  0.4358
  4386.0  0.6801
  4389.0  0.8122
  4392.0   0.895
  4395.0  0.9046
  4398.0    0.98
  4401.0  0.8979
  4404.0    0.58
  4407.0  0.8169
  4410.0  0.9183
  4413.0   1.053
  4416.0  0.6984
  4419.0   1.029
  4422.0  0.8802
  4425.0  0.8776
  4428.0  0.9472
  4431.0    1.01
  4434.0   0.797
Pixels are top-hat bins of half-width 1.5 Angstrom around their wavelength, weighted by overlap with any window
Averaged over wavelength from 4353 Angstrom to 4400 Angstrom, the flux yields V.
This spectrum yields 0.875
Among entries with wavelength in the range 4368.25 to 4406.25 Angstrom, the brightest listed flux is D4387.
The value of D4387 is 1.001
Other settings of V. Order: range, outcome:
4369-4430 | 0.85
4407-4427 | 0.903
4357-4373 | 0.983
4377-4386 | 0.737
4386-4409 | 0.832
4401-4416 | 0.833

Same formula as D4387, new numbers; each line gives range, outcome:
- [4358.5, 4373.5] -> 1.044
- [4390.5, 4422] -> 1.053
